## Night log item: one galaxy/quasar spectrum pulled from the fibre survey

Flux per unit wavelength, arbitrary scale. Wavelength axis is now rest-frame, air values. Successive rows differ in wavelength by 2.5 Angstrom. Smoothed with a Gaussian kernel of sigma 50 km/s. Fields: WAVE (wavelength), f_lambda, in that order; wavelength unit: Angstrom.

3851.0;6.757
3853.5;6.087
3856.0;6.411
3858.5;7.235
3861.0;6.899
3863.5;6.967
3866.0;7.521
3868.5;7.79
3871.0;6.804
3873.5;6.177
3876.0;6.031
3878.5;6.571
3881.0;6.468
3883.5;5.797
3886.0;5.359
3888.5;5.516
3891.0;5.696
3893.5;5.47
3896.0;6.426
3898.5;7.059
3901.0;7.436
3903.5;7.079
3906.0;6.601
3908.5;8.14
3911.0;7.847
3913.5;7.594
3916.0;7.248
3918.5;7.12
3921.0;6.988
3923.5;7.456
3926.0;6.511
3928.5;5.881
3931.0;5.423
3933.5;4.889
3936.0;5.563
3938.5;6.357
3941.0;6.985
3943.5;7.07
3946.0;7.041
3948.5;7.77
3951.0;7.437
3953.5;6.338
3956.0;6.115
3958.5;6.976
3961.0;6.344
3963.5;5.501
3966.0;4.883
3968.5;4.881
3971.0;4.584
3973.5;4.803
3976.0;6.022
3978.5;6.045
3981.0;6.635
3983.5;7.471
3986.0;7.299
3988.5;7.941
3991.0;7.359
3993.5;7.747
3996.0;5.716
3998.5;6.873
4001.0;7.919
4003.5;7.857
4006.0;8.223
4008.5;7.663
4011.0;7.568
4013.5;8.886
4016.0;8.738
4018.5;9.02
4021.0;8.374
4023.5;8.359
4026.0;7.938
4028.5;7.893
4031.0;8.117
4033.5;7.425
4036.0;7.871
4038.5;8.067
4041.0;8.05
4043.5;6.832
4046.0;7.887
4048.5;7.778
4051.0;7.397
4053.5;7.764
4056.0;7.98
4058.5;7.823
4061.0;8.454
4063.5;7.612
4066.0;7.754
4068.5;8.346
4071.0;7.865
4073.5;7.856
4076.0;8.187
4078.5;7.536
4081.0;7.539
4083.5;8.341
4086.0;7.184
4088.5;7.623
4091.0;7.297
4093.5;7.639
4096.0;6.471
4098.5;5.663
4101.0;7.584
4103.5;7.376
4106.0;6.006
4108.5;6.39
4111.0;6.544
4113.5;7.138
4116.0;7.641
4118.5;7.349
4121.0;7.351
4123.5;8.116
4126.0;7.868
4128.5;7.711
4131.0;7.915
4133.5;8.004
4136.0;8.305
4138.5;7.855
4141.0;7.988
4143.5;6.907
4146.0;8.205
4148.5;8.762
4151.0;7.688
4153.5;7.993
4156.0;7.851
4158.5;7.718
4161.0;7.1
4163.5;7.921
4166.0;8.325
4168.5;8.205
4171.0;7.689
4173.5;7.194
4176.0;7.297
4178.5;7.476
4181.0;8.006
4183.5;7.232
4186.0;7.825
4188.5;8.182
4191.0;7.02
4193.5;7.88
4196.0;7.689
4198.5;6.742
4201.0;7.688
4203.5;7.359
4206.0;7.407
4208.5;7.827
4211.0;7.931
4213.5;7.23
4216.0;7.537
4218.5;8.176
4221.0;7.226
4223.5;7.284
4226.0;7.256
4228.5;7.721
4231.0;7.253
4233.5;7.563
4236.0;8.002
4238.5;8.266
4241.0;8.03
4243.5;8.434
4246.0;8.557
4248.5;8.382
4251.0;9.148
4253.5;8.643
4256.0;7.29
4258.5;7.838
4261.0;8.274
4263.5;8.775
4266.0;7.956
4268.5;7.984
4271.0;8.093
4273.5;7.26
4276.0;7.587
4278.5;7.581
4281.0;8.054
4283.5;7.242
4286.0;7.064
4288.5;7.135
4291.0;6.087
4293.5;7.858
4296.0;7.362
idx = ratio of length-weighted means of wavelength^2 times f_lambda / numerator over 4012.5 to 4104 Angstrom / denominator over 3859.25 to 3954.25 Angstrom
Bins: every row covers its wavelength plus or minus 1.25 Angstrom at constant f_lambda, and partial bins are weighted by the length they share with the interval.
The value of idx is 1.26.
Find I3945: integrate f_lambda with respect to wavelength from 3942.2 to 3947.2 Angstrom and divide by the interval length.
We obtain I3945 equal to 7.05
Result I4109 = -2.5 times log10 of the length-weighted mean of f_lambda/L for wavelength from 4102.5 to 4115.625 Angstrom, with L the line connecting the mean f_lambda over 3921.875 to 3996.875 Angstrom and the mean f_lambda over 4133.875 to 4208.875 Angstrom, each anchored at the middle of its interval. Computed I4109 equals 0.09 mag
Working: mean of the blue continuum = 6.37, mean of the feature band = 6.74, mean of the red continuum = 7.71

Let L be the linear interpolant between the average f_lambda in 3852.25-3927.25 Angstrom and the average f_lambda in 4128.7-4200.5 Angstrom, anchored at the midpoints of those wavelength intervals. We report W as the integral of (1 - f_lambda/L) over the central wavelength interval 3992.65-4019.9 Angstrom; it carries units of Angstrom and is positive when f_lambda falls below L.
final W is -2.5 Angstrom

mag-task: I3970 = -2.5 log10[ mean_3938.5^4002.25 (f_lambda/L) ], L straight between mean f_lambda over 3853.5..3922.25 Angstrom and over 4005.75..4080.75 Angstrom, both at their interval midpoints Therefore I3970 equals 0.13 mag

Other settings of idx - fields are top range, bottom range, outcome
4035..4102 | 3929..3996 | 1.27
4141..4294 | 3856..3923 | 1.34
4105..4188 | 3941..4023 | 1.18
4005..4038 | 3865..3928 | 1.29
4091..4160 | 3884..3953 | 1.25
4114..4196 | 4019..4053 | 1.05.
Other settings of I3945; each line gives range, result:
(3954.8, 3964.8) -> 6.23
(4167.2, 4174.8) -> 7.7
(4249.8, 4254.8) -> 8.88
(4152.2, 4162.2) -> 7.67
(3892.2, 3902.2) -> 6.59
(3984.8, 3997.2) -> 7.22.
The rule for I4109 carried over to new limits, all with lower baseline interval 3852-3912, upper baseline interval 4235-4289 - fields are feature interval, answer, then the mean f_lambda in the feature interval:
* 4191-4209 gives 0.04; 7.47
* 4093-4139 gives 0.03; 7.3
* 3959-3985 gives 0.20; 5.77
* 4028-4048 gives -0.08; 7.76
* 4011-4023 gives -0.21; 8.61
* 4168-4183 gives 0.01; 7.6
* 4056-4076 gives -0.10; 7.97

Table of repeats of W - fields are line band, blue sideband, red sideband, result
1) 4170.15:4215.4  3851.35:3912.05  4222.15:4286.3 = 1.0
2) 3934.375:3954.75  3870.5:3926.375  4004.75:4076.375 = 0.9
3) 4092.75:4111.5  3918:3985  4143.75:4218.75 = 1.3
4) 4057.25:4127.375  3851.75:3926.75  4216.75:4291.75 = -1.1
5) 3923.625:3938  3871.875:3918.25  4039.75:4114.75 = 2.0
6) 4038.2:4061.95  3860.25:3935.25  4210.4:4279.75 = -2.0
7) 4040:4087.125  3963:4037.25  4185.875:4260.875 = -2.7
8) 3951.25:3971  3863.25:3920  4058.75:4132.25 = 3.2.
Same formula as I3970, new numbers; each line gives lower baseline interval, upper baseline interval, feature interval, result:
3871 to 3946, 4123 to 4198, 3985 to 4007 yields -0.071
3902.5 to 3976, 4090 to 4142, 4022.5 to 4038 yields -0.150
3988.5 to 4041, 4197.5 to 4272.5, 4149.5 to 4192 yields 0.024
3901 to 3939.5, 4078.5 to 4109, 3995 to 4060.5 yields -0.129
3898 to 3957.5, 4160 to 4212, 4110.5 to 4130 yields -0.013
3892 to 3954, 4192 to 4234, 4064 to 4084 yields -0.106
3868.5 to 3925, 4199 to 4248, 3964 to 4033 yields -0.026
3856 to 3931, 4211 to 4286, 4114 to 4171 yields -0.044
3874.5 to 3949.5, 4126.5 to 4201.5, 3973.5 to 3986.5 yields 0.067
